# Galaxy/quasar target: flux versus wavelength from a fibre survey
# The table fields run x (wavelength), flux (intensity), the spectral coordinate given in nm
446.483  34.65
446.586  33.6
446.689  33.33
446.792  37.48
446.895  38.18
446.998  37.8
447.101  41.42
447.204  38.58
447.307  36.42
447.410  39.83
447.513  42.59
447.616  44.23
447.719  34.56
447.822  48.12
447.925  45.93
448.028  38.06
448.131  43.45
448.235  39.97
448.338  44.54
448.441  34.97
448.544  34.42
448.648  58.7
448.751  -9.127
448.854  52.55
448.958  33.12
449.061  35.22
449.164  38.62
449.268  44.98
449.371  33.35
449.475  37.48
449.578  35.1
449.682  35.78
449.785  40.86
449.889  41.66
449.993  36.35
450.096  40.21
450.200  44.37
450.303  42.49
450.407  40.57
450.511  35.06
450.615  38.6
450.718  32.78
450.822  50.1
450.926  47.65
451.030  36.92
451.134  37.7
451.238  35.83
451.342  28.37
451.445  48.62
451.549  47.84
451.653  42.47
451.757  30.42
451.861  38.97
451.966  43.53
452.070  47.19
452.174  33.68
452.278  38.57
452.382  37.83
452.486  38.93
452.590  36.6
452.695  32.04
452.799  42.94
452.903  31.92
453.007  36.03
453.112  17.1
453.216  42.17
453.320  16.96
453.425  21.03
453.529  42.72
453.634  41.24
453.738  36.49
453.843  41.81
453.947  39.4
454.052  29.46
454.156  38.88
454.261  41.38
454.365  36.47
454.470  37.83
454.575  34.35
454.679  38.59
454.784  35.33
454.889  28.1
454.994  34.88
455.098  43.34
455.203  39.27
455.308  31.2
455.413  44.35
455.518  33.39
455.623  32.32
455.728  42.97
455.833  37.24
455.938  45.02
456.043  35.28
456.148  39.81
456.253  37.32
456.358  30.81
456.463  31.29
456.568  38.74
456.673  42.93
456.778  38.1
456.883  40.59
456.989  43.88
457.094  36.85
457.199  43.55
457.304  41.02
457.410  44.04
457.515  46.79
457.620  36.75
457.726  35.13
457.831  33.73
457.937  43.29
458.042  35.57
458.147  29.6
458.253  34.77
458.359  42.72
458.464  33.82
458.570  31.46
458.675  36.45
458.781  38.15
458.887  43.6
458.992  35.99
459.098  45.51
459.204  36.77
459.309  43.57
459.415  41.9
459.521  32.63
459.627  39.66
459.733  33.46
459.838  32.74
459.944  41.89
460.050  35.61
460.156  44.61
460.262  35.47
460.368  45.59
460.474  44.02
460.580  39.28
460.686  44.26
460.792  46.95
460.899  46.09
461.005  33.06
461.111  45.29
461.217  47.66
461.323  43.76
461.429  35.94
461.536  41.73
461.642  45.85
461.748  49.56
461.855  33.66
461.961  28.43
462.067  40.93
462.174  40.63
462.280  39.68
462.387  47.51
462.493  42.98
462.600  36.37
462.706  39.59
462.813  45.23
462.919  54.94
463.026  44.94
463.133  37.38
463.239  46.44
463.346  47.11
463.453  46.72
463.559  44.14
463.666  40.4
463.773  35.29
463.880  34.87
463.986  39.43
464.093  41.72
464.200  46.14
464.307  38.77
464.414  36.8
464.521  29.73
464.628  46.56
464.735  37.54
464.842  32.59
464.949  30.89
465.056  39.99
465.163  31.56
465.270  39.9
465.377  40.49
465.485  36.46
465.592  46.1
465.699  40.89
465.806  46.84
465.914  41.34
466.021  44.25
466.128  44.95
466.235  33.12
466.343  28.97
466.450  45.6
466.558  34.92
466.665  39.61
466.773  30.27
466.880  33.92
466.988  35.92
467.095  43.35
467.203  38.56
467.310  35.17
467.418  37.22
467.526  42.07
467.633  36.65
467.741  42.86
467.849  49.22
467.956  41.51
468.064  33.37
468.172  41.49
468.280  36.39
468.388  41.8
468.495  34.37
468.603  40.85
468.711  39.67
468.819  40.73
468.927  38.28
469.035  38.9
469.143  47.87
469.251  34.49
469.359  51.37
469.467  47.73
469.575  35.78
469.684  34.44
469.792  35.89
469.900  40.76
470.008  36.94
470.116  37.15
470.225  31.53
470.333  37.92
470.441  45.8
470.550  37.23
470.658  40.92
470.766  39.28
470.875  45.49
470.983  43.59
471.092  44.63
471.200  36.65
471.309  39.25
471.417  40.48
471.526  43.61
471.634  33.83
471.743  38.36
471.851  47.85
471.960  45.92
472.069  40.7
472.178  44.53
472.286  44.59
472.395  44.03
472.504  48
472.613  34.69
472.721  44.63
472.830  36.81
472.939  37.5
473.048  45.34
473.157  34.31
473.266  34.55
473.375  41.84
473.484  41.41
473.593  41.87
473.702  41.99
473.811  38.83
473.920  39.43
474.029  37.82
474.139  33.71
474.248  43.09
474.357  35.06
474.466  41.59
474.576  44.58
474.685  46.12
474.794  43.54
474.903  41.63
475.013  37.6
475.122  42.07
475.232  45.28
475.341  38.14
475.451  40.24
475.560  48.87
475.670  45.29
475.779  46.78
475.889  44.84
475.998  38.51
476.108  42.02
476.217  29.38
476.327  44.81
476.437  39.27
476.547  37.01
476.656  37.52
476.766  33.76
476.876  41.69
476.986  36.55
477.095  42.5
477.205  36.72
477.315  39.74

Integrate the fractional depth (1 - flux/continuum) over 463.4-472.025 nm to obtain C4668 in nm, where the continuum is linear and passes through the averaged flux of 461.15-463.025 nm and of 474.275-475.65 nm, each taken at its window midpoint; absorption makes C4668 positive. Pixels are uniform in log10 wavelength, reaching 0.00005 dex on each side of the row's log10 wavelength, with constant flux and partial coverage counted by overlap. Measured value 0.530 nm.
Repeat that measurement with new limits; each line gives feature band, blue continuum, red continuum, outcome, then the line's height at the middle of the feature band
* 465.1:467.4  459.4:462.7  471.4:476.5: 0.120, 40.8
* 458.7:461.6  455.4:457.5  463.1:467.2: -0.106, 39.1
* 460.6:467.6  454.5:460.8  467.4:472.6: -0.128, 39.6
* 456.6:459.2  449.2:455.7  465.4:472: -0.043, 38.3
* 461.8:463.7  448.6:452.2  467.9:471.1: -0.126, 39.5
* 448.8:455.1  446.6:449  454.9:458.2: 0.127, 38.4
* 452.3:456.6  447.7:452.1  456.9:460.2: 0.328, 38.9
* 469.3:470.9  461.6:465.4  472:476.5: 0.042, 40.8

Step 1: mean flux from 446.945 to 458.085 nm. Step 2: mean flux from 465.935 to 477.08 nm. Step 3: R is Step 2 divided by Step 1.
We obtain 1.05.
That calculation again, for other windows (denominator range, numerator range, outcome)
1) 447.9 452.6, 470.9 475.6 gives 1.06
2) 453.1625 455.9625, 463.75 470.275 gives 1.07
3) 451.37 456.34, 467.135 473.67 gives 1.09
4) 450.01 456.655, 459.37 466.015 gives 1.09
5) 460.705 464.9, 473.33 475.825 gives 1.01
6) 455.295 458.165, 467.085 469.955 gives 1.04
